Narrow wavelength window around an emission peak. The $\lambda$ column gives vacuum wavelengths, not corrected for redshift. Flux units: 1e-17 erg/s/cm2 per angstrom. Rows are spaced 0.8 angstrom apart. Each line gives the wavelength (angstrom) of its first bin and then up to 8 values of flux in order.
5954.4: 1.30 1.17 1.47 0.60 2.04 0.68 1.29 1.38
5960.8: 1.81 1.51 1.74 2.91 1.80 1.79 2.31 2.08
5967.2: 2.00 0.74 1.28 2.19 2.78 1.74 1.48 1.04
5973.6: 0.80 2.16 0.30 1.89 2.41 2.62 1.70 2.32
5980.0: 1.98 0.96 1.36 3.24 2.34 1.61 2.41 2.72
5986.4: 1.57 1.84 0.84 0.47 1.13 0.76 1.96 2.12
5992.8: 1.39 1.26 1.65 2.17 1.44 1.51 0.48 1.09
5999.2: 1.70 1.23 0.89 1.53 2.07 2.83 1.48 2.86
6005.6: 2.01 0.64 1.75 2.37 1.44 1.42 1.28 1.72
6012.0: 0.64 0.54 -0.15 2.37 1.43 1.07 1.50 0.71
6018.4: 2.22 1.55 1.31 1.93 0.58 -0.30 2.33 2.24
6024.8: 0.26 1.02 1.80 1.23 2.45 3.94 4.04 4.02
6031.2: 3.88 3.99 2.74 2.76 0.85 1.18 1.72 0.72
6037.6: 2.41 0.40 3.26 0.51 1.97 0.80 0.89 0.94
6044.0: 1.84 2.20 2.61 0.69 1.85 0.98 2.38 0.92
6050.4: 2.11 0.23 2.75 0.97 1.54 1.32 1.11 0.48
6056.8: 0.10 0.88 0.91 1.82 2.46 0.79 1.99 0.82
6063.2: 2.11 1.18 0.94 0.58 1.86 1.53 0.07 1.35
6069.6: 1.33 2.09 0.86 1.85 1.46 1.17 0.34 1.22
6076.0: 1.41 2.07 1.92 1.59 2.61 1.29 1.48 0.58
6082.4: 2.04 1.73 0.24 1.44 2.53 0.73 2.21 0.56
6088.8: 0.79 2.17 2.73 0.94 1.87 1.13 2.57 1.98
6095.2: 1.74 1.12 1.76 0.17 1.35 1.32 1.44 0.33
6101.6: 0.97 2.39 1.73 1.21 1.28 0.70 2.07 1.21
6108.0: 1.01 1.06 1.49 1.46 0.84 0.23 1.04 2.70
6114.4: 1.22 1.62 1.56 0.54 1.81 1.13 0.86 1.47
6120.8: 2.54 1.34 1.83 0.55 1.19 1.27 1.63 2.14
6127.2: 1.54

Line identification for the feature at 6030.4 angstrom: H-beta 4861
